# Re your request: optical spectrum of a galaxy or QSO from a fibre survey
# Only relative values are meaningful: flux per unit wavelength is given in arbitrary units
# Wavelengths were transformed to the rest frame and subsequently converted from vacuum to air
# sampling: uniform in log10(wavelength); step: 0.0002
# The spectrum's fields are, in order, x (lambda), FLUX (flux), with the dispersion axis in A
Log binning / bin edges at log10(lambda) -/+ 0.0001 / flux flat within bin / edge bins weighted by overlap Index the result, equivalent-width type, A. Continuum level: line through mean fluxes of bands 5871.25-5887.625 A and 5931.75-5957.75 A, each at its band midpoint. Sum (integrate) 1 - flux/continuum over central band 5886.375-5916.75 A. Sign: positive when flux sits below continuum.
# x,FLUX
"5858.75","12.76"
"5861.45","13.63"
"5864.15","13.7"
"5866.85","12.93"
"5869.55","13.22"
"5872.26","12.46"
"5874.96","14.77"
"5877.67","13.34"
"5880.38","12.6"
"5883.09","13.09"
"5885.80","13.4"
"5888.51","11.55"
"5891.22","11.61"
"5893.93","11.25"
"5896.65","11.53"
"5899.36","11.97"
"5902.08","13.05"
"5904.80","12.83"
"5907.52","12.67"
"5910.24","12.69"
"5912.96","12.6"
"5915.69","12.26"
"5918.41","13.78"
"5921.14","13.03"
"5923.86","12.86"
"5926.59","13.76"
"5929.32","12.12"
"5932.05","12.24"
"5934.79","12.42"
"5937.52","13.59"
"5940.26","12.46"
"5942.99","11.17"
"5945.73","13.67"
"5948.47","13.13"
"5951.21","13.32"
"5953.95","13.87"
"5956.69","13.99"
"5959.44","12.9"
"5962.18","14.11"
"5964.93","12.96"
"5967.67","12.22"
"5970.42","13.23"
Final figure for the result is 2.2 A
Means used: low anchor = 13.2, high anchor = 13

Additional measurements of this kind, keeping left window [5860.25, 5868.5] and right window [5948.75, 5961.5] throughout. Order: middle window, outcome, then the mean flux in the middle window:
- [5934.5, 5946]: 0.78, 12.6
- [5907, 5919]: 0.65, 12.7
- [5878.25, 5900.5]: 2.11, 12.2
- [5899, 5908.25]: 0.52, 12.7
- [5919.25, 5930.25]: 0.38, 13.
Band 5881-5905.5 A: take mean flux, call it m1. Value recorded 12.2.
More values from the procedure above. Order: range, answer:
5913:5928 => 13.1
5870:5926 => 12.7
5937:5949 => 12.7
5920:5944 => 12.6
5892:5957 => 12.7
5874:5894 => 12.8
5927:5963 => 13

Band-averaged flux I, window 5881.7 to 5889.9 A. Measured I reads 12.7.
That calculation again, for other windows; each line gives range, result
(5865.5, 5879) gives 13.3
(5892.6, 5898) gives 11.4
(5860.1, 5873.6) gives 13.2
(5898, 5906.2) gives 12.6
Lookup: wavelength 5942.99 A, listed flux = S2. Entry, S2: 11.17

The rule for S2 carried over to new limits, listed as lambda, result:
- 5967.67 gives 12.22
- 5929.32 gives 12.12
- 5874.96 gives 14.77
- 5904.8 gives 12.83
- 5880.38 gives 12.6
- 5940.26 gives 12.46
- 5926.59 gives 13.76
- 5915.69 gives 12.26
